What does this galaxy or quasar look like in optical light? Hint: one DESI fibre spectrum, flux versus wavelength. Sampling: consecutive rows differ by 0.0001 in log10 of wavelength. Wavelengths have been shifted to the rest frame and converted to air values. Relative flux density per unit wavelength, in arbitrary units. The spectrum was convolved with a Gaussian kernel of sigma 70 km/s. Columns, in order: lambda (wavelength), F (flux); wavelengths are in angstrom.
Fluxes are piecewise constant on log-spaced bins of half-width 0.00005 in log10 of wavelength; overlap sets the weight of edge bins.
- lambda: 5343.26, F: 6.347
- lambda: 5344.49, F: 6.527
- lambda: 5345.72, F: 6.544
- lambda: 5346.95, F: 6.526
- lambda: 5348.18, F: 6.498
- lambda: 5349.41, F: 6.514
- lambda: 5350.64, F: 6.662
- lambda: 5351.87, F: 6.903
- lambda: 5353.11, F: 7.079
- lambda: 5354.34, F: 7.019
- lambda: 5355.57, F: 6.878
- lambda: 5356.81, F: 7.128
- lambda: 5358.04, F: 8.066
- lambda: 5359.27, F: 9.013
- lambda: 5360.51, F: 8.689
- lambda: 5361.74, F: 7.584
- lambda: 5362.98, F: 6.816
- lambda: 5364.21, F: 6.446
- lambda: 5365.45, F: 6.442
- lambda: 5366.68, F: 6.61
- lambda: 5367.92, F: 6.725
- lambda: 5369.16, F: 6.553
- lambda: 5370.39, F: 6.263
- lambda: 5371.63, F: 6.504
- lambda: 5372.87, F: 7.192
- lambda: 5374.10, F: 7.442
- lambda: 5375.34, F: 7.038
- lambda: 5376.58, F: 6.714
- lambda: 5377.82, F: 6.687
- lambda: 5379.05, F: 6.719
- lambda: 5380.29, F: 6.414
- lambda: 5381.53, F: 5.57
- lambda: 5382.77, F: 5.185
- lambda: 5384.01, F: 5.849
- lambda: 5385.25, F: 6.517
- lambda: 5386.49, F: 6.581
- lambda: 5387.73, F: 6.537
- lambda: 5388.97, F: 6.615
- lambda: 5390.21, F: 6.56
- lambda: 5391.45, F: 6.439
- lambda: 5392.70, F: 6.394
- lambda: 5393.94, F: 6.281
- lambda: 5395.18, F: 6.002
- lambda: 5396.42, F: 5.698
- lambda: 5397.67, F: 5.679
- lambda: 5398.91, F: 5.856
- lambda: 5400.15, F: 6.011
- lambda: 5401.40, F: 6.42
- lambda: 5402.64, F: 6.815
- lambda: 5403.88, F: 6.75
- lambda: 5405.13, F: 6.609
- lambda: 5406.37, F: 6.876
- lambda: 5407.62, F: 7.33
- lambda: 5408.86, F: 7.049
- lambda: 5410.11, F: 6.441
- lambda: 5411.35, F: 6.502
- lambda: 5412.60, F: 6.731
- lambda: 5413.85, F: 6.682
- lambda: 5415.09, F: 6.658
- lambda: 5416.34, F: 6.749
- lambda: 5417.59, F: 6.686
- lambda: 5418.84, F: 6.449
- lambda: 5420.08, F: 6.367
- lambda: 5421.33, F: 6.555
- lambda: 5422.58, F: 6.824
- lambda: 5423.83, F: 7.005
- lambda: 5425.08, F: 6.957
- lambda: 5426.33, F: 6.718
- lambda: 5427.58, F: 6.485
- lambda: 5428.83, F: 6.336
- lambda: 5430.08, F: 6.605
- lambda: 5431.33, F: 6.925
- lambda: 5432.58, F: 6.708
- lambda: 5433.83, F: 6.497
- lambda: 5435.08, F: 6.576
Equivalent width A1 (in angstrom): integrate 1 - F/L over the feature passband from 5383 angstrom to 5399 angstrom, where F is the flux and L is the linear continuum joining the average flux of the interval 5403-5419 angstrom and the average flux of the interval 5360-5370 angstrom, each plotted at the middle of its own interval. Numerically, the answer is 1.44 angstrom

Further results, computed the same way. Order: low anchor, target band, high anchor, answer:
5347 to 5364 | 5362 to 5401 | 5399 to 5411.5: 3.00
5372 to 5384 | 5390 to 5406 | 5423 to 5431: 0.77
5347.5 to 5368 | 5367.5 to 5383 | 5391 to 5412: 0.63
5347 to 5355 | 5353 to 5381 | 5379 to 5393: -2.15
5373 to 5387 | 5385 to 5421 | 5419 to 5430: 0.34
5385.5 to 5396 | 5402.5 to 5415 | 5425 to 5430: -0.53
